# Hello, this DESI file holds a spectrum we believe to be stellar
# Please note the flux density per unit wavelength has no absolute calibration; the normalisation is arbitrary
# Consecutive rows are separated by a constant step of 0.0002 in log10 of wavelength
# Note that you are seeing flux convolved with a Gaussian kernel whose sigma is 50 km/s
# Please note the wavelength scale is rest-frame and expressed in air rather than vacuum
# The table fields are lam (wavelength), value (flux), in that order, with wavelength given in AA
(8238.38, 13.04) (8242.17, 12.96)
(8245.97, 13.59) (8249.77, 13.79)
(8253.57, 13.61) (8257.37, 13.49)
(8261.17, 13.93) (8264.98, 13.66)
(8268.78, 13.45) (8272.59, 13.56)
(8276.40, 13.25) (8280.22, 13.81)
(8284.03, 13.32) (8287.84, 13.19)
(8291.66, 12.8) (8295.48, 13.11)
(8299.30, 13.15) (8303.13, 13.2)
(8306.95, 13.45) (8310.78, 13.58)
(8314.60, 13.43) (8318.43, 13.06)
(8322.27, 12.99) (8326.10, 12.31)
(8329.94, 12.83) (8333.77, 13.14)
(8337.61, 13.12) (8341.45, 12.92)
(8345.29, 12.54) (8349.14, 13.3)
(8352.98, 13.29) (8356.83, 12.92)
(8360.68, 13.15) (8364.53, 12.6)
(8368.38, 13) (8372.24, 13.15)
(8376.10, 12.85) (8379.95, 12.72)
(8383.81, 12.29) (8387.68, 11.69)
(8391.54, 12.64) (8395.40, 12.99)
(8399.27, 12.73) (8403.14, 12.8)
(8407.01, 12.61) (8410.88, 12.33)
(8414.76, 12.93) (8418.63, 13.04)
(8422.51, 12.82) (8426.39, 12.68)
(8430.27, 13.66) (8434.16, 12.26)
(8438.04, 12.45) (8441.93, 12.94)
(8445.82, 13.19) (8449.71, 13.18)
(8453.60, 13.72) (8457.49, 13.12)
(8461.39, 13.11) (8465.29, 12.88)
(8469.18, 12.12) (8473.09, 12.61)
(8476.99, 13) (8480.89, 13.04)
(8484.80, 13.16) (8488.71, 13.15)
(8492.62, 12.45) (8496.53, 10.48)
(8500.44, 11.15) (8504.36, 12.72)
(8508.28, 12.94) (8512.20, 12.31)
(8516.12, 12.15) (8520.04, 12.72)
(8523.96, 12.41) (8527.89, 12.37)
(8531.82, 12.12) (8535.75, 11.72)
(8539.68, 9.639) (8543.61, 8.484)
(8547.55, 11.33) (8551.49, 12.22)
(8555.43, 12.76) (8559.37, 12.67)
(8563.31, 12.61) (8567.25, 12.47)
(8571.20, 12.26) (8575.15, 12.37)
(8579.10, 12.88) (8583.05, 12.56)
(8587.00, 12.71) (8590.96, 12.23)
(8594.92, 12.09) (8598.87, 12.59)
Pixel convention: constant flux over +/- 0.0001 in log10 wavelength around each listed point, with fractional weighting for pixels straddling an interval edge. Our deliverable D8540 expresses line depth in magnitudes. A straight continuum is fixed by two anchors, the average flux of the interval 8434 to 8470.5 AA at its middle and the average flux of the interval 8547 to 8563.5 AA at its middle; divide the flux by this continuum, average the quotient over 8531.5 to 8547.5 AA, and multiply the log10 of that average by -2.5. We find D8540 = 0.194 mag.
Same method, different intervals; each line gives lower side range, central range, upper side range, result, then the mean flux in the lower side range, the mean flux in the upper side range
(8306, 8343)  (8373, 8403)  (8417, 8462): 0.037 mag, 13.1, 13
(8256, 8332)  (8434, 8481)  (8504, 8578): -0.041 mag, 13.3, 12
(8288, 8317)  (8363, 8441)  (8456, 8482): 0.024 mag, 13.2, 12.8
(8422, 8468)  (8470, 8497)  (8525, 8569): -0.013 mag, 13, 11.7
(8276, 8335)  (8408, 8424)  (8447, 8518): 0.005 mag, 13.2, 12.6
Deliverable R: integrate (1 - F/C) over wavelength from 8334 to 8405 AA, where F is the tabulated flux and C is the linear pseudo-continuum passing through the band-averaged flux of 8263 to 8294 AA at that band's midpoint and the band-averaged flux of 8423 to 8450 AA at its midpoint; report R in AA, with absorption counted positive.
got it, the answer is 1.47 AA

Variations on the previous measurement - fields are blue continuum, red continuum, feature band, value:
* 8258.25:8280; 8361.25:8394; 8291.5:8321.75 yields 0.1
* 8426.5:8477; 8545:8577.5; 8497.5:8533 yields 0.8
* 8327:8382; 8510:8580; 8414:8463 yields -1.9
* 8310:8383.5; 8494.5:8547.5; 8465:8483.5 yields -1.2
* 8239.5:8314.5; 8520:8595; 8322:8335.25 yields 0.4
